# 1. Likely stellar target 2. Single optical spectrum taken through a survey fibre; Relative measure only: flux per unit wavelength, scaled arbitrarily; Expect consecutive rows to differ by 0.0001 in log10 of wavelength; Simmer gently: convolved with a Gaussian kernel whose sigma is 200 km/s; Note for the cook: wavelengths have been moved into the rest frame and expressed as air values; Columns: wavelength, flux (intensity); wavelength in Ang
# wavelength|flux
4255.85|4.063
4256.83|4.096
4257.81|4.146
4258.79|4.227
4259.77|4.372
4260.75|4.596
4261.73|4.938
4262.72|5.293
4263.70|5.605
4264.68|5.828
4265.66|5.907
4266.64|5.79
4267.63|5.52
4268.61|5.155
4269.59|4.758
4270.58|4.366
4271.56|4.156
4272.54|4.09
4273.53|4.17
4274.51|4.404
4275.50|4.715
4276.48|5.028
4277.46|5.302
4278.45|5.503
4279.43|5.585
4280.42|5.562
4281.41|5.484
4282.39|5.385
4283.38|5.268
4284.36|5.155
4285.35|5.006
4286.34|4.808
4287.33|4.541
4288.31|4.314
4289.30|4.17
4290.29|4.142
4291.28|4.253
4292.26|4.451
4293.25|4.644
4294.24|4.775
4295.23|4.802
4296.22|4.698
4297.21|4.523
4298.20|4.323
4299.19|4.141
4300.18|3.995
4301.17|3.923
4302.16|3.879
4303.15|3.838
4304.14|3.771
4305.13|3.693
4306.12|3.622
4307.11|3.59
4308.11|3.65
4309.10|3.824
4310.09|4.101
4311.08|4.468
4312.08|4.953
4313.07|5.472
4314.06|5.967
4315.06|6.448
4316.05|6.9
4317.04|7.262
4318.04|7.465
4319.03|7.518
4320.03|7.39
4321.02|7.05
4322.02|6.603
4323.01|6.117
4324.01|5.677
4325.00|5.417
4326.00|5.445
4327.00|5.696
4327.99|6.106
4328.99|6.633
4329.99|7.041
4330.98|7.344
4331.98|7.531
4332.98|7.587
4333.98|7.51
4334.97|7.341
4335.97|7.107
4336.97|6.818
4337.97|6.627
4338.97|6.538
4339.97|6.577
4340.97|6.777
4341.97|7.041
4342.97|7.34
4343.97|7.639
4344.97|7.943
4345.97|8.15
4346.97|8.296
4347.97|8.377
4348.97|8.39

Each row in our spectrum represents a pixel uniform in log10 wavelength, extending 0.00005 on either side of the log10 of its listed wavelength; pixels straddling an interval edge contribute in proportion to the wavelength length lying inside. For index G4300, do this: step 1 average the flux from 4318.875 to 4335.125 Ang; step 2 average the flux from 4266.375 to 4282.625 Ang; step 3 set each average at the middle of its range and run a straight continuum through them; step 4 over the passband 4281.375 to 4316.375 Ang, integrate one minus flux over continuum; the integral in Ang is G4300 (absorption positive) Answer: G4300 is 7.2 Ang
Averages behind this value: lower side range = 4.98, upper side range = 6.68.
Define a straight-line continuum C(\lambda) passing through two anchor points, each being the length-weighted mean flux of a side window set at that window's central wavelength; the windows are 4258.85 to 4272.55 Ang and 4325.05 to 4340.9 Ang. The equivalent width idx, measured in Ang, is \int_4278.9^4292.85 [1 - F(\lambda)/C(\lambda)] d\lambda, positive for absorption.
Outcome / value 1.7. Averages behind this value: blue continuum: 5.03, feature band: 4.87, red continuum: 6.75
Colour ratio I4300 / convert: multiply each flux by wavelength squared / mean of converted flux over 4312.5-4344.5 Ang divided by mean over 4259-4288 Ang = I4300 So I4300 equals 1.38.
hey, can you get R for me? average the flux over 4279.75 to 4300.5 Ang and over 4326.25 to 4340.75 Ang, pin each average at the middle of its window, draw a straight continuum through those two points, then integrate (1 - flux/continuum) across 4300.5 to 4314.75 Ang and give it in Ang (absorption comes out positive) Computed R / 3.5 Ang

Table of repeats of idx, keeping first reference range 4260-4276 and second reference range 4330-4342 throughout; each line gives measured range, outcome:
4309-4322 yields 0.6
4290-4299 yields 2.0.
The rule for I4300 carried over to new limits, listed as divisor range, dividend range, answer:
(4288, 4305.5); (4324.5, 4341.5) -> 1.61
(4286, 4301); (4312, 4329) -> 1.46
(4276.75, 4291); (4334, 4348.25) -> 1.50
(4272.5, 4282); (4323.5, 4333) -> 1.30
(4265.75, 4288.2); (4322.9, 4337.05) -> 1.36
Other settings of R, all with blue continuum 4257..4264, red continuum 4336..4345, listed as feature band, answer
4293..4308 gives 4.36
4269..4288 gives 1.09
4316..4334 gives -0.53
